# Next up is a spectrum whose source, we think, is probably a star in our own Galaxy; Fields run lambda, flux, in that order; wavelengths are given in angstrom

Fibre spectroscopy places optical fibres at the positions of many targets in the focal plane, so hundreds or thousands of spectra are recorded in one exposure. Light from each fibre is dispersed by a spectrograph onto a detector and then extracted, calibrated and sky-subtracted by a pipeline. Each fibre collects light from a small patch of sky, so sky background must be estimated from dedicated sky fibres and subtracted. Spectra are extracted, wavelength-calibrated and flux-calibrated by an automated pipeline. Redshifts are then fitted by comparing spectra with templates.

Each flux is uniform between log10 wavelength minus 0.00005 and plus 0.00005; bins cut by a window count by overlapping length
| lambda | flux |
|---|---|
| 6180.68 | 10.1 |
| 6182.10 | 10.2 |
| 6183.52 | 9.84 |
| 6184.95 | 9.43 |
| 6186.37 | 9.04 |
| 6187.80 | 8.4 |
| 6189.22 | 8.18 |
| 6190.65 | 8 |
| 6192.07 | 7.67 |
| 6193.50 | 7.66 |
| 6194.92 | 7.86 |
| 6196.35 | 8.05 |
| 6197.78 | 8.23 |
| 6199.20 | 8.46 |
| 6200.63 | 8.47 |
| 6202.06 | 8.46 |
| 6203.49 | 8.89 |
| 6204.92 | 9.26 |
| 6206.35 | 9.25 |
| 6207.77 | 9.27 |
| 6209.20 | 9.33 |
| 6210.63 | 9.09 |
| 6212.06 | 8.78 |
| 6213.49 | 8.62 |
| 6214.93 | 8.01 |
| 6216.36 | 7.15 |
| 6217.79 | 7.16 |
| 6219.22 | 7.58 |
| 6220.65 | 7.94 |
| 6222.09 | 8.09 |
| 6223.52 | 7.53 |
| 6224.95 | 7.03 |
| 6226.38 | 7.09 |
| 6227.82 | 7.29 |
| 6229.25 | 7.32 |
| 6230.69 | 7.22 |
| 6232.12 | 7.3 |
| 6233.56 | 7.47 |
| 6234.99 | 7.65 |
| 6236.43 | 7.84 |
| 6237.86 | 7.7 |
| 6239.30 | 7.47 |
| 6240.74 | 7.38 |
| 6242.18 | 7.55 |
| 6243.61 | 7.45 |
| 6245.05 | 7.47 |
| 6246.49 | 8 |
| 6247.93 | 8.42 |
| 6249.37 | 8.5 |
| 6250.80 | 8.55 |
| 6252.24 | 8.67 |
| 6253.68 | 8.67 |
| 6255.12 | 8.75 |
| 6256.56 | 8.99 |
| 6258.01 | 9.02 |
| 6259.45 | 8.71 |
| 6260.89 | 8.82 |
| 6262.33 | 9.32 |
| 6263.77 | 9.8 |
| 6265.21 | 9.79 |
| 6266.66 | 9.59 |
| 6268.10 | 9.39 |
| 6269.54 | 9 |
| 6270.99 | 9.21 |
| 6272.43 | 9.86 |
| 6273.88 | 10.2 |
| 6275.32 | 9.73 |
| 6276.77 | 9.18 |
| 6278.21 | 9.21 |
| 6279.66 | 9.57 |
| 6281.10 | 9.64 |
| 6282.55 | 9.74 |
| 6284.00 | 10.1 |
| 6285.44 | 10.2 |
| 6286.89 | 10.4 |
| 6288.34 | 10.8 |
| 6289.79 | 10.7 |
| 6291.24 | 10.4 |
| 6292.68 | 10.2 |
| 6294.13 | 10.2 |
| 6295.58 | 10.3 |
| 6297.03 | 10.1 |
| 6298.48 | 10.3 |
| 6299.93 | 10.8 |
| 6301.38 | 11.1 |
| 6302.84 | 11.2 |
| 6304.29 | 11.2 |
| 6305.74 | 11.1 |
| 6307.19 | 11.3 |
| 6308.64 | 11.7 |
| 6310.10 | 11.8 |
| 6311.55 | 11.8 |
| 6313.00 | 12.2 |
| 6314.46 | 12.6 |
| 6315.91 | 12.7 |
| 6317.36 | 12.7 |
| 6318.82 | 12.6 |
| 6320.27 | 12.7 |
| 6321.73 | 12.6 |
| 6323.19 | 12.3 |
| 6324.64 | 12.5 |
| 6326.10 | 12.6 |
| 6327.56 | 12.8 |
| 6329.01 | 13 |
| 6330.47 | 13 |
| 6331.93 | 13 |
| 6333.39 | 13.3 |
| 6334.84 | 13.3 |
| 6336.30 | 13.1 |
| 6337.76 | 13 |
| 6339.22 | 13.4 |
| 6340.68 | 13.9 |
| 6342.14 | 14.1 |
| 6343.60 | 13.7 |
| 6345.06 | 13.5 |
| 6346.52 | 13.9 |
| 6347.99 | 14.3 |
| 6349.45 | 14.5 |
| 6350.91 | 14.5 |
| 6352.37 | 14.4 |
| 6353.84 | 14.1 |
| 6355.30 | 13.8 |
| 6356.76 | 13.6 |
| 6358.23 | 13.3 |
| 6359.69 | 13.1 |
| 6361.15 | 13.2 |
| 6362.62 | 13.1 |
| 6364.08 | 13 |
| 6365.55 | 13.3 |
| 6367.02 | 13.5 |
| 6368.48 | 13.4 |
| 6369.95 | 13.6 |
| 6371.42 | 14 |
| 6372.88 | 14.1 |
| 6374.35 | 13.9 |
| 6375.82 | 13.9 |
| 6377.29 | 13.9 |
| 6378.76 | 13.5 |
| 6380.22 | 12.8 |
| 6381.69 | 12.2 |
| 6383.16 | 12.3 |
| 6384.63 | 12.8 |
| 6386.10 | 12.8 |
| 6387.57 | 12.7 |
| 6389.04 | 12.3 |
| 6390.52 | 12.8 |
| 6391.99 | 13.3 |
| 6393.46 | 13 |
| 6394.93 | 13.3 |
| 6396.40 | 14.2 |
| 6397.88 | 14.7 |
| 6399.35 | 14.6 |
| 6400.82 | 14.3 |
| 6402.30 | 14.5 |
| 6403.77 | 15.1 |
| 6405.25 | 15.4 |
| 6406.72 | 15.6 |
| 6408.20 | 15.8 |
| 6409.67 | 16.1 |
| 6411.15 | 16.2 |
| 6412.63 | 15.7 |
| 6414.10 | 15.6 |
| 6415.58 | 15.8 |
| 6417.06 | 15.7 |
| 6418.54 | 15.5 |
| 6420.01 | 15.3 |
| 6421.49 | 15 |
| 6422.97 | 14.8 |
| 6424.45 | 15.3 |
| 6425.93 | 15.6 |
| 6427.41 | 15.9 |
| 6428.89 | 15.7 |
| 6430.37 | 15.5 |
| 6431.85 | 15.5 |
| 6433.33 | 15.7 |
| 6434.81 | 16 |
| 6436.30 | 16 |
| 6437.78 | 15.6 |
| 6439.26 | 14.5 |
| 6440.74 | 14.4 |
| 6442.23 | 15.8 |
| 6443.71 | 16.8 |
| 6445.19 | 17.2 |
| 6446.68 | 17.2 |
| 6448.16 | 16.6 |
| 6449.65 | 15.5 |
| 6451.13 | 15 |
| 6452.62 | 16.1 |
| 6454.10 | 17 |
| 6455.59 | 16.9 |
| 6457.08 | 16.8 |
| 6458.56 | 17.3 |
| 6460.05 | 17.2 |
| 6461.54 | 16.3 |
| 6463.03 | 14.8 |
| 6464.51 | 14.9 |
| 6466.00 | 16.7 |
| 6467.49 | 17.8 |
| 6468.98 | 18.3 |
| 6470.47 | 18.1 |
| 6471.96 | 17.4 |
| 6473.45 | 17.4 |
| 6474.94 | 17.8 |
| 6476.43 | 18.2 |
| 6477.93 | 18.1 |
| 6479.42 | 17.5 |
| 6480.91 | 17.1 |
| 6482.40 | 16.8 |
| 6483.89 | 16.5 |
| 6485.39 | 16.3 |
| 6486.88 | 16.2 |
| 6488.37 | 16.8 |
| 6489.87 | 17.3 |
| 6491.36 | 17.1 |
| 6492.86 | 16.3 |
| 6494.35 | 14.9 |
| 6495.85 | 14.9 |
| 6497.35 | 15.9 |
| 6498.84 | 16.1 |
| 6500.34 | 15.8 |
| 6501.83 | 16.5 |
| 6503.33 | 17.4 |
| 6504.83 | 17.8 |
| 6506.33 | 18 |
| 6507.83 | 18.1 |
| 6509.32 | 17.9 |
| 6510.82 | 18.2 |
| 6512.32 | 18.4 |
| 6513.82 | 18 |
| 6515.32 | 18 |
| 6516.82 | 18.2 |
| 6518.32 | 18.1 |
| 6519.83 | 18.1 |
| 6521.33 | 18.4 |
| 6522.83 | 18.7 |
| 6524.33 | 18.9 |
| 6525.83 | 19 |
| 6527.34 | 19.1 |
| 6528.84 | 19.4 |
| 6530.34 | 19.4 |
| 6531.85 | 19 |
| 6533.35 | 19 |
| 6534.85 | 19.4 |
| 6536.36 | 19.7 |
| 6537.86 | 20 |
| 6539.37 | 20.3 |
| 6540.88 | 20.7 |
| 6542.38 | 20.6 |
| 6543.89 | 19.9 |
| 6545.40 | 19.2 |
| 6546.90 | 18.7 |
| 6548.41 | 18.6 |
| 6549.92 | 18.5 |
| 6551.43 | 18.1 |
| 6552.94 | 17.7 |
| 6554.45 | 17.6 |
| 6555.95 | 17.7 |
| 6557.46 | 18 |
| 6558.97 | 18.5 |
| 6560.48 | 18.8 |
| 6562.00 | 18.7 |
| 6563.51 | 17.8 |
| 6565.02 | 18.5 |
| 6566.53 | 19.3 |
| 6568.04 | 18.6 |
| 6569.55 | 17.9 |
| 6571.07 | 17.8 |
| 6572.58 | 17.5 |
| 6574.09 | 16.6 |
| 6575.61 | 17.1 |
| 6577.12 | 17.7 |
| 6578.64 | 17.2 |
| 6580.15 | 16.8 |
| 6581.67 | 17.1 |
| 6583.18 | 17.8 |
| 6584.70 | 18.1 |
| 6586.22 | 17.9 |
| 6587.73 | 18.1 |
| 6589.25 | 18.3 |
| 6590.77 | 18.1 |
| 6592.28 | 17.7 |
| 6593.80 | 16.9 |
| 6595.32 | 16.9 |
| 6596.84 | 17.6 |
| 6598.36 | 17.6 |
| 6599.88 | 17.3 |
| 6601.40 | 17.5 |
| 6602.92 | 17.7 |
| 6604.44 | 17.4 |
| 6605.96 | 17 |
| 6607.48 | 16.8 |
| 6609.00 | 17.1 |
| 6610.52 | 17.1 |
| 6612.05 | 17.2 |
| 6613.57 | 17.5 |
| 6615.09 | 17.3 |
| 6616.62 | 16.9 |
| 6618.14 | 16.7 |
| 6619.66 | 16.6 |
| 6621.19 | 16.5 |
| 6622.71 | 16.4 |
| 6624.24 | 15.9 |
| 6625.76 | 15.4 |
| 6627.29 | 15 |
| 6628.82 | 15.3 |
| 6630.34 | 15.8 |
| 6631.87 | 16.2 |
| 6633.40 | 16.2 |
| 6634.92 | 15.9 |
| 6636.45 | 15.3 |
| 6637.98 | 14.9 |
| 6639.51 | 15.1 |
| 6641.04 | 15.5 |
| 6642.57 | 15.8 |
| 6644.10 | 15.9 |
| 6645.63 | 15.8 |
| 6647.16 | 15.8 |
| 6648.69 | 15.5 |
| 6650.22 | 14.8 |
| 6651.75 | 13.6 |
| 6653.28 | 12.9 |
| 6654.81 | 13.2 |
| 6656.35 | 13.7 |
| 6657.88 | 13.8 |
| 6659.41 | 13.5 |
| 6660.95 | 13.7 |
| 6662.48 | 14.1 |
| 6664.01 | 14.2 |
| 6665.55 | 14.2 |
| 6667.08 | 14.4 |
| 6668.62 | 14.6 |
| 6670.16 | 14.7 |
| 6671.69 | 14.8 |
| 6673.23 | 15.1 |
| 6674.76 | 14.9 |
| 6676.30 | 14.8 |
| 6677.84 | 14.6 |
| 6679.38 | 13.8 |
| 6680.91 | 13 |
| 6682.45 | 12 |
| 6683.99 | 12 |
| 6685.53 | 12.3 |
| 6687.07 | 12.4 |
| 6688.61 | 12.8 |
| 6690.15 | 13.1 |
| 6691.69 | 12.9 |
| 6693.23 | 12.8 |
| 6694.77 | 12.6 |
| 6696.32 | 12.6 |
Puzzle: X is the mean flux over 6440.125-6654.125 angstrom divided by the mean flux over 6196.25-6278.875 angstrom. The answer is 2.05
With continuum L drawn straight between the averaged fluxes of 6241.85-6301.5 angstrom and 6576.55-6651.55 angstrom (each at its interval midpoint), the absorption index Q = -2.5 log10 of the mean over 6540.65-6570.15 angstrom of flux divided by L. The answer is -0.21 mag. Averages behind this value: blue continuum 9.44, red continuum 16.6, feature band 18.6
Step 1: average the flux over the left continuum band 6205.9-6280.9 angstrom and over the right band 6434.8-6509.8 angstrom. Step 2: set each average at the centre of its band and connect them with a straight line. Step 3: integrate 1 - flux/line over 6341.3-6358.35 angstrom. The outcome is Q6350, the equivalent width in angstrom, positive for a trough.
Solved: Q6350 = -2.4 angstrom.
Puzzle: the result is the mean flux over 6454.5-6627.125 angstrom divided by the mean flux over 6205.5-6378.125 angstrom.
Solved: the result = 1.65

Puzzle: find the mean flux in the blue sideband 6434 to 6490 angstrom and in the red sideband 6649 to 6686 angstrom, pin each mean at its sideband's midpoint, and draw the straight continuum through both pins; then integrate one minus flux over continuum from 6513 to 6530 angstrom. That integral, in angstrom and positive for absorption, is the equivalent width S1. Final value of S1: -2.9 angstrom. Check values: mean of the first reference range 16.6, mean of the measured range 18.6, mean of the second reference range 13.9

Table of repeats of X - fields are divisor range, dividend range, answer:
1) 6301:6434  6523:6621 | 1.32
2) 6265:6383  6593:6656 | 1.33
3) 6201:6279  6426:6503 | 1.95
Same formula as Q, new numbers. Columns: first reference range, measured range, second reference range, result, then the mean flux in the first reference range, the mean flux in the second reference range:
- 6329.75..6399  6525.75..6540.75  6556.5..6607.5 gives -0.16 mag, 13.5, 17.7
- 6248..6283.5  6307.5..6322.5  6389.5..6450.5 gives -0.11 mag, 9.24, 15.3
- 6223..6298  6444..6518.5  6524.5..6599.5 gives -0.08 mag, 8.87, 18.4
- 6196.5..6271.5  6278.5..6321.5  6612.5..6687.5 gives -0.18 mag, 8.3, 14.9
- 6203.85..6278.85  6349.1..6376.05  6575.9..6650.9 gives -0.23 mag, 8.42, 16.7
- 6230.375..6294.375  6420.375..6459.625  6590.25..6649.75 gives -0.24 mag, 8.98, 16.5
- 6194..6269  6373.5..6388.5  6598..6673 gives -0.19 mag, 8.26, 15.6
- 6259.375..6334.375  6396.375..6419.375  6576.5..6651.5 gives -0.18 mag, 10.9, 16.6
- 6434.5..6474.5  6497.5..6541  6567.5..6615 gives -0.09 mag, 16.4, 17.5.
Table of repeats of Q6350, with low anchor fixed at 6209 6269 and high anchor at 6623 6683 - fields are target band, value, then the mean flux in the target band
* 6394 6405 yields -3.8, 14.4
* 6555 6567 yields -4.6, 18.4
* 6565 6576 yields -3.7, 17.9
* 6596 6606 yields -2.6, 17.5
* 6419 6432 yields -5.0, 15.4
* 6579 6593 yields -4.2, 17.8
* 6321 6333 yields -4.0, 12.7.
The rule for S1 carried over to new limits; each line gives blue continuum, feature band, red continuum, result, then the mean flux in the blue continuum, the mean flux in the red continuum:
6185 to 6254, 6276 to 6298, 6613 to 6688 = -2.2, 8.06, 14.8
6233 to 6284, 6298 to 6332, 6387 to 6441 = -3.2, 8.78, 15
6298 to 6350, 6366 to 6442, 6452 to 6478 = 3.1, 12.6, 17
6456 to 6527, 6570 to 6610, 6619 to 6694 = -4.7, 17.2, 14.5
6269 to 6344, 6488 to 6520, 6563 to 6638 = -4.0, 11.5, 17.1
